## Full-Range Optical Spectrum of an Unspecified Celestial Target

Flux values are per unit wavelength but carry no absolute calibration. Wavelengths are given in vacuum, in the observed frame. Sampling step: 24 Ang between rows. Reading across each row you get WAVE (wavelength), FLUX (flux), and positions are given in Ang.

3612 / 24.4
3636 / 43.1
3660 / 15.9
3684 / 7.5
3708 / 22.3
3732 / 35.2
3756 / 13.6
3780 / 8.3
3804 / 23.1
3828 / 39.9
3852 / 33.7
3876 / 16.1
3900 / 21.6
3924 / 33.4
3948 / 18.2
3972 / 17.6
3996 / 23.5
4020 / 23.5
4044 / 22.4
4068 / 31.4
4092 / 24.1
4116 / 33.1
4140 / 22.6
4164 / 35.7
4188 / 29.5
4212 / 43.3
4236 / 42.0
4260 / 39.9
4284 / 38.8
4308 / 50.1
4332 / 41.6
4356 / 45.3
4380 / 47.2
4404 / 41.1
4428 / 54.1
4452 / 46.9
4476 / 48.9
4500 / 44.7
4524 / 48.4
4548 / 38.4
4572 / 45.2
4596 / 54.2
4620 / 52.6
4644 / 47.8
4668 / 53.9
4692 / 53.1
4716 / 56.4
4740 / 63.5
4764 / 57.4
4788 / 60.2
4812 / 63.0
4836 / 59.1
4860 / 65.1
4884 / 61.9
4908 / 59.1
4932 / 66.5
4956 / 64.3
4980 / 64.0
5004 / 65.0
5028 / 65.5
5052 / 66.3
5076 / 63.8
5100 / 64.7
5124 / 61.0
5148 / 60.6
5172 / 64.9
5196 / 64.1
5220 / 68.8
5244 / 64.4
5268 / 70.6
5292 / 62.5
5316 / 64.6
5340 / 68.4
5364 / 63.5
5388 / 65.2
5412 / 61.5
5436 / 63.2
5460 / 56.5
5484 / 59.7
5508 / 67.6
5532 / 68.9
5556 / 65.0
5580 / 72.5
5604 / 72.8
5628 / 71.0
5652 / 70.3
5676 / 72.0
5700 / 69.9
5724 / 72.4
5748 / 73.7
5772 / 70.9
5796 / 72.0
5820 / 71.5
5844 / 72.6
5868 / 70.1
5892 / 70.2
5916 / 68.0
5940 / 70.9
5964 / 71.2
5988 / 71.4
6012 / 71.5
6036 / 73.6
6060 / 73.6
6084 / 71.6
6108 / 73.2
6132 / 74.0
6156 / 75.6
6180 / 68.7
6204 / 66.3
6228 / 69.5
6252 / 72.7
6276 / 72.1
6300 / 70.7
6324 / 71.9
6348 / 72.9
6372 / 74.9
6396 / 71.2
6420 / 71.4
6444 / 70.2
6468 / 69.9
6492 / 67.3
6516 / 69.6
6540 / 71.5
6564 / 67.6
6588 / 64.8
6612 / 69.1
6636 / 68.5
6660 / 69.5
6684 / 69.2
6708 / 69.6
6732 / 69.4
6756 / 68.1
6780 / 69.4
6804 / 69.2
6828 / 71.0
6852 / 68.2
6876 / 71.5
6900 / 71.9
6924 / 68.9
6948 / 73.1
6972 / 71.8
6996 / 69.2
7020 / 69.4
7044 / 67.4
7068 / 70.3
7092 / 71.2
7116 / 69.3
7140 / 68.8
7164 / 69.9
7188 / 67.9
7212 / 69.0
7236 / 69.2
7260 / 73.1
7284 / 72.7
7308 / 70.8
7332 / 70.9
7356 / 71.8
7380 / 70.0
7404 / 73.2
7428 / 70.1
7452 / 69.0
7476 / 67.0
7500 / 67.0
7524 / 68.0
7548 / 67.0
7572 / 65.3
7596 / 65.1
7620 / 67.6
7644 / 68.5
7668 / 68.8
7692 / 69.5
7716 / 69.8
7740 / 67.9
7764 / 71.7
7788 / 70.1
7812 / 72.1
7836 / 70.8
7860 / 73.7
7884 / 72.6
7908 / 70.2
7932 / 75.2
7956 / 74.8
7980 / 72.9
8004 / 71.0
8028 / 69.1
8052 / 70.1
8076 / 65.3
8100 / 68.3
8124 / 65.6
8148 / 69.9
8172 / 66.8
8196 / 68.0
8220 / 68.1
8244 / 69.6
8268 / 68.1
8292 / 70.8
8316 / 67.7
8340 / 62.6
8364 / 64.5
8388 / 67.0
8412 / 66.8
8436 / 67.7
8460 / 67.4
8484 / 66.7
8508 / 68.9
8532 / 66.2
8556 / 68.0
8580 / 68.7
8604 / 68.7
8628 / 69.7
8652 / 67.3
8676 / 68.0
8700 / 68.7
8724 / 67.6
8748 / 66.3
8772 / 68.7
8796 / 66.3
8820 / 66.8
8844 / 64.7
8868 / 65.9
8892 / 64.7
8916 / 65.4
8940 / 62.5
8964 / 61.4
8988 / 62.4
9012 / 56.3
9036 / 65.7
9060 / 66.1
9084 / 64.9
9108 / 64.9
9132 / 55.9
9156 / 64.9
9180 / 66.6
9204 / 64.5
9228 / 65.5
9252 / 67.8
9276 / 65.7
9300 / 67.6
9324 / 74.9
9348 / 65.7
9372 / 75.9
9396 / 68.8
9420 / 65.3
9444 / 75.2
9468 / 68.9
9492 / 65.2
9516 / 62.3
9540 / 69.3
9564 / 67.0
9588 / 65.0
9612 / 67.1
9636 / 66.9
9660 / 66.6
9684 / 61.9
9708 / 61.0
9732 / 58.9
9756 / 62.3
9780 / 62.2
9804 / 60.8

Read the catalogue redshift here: 0.054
